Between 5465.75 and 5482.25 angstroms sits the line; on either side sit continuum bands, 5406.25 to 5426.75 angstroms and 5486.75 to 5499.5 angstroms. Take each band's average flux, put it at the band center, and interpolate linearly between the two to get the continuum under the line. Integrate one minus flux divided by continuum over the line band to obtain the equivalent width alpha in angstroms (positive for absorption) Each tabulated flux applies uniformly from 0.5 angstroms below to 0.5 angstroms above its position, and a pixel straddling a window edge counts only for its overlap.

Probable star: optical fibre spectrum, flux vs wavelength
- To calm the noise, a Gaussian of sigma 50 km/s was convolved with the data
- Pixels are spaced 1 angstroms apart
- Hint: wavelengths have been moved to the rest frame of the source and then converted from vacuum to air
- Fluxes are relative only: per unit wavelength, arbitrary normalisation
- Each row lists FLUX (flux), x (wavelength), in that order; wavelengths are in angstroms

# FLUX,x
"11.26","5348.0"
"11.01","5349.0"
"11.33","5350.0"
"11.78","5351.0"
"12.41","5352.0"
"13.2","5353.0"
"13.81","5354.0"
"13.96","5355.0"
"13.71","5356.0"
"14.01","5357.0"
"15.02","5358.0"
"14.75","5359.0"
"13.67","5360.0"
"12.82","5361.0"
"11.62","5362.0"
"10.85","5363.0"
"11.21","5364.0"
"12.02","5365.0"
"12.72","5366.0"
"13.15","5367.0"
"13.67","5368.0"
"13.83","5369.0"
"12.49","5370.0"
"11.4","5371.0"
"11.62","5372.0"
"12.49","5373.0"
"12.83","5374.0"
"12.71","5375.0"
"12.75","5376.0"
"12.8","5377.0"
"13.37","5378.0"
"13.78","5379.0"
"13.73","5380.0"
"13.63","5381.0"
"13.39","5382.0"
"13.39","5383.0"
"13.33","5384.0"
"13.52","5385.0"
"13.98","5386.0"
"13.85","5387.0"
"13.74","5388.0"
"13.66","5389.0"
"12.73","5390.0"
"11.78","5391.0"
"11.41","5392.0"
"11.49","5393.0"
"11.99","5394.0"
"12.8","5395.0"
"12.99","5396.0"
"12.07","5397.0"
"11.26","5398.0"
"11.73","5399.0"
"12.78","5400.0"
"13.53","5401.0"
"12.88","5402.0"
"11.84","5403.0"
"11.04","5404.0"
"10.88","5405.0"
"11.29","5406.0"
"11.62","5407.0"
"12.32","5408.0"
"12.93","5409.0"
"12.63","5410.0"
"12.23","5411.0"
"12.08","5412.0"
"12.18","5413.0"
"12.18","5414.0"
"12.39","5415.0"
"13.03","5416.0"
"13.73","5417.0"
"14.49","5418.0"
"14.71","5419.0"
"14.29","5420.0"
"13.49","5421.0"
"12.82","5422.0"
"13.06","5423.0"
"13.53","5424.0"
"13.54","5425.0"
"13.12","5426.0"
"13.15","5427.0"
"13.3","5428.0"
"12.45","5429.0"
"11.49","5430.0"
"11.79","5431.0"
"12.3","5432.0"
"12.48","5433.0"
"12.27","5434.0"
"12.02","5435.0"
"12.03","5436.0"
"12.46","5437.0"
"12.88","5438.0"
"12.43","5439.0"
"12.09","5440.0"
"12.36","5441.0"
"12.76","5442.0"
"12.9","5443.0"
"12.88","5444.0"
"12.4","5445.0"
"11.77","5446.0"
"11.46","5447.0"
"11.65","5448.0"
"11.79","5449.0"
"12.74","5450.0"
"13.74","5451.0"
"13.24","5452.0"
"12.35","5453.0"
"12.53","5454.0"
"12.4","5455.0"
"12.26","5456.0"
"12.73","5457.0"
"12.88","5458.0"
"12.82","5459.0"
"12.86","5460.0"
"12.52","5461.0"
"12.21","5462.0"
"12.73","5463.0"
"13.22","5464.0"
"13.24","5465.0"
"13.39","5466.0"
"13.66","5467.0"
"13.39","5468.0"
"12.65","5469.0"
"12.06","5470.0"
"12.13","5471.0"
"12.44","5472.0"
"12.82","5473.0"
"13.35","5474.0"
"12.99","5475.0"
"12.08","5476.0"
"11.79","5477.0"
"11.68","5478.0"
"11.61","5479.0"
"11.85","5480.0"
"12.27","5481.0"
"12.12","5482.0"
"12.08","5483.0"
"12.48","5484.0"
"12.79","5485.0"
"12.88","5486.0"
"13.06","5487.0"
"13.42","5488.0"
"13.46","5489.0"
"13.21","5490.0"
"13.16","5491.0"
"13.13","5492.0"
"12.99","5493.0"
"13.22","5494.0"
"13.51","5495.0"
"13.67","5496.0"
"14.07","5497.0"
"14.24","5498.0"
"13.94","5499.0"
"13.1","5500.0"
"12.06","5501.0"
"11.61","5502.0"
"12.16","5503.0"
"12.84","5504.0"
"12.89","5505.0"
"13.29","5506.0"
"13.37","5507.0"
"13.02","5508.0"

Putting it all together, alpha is 1.08 angstroms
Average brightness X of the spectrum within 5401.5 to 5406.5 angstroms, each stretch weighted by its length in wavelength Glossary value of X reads 11.6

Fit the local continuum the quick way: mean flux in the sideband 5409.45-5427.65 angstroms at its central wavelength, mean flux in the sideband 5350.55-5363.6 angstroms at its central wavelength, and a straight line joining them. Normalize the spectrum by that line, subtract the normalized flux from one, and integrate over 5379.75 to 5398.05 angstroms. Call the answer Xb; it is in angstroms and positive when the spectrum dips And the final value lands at 0.36 angstroms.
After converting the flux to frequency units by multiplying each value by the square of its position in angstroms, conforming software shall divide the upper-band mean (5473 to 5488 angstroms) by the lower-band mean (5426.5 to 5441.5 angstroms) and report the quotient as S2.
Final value 1.02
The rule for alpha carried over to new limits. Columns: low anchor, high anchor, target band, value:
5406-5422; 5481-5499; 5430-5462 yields 1.4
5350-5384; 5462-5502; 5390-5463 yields 2.2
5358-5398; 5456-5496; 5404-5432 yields 0.1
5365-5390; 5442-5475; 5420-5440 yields 0.2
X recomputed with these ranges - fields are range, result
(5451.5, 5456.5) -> 12.6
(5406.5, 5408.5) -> 12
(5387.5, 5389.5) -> 13.7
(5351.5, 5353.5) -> 12.8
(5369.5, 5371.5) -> 11.9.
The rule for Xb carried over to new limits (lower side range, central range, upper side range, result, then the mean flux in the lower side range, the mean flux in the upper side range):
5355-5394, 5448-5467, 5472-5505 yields 0.1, 13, 12.8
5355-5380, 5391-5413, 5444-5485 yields 1.2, 12.9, 12.5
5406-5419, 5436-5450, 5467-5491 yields 0.4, 12.7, 12.6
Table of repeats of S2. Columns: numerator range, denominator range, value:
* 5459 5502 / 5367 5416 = 1.05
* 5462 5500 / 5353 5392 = 1.03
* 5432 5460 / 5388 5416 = 1.04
